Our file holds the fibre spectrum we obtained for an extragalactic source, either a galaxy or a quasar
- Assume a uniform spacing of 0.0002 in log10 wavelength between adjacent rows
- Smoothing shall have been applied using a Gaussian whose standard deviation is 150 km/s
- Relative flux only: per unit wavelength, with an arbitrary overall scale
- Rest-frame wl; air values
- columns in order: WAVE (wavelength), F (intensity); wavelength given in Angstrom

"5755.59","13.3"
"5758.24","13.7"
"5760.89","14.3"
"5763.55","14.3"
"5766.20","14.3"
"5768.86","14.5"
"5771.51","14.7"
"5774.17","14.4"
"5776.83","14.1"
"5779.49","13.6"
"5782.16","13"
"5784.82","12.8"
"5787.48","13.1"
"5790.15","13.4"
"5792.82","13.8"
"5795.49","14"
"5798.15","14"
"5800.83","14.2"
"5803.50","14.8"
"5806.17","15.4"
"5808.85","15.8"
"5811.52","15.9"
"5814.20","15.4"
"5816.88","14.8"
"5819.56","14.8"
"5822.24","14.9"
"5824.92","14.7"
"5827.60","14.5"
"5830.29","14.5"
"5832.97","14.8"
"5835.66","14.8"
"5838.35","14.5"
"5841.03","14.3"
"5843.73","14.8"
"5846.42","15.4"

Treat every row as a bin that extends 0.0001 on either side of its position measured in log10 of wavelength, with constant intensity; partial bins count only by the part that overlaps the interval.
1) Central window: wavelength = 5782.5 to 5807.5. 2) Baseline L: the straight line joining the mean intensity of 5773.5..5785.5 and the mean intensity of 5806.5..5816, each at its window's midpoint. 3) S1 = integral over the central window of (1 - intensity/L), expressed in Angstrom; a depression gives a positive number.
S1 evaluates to 1.2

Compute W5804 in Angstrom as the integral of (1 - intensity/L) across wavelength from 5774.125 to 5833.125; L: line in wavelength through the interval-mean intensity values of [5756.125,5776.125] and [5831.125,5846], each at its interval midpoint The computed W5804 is 0.5 Angstrom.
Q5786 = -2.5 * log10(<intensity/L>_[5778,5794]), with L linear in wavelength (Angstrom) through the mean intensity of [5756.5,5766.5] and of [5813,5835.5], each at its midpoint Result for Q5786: 0.09 mag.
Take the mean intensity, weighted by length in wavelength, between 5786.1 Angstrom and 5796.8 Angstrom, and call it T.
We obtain 13.6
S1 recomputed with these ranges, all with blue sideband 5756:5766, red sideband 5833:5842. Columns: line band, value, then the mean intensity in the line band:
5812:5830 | -0.51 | 14.9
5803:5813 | -0.80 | 15.5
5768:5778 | -0.21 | 14.4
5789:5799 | 0.34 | 13.8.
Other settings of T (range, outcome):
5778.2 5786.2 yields 13.1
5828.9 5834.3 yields 14.6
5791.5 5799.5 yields 13.9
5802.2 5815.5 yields 15.5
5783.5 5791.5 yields 13.1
